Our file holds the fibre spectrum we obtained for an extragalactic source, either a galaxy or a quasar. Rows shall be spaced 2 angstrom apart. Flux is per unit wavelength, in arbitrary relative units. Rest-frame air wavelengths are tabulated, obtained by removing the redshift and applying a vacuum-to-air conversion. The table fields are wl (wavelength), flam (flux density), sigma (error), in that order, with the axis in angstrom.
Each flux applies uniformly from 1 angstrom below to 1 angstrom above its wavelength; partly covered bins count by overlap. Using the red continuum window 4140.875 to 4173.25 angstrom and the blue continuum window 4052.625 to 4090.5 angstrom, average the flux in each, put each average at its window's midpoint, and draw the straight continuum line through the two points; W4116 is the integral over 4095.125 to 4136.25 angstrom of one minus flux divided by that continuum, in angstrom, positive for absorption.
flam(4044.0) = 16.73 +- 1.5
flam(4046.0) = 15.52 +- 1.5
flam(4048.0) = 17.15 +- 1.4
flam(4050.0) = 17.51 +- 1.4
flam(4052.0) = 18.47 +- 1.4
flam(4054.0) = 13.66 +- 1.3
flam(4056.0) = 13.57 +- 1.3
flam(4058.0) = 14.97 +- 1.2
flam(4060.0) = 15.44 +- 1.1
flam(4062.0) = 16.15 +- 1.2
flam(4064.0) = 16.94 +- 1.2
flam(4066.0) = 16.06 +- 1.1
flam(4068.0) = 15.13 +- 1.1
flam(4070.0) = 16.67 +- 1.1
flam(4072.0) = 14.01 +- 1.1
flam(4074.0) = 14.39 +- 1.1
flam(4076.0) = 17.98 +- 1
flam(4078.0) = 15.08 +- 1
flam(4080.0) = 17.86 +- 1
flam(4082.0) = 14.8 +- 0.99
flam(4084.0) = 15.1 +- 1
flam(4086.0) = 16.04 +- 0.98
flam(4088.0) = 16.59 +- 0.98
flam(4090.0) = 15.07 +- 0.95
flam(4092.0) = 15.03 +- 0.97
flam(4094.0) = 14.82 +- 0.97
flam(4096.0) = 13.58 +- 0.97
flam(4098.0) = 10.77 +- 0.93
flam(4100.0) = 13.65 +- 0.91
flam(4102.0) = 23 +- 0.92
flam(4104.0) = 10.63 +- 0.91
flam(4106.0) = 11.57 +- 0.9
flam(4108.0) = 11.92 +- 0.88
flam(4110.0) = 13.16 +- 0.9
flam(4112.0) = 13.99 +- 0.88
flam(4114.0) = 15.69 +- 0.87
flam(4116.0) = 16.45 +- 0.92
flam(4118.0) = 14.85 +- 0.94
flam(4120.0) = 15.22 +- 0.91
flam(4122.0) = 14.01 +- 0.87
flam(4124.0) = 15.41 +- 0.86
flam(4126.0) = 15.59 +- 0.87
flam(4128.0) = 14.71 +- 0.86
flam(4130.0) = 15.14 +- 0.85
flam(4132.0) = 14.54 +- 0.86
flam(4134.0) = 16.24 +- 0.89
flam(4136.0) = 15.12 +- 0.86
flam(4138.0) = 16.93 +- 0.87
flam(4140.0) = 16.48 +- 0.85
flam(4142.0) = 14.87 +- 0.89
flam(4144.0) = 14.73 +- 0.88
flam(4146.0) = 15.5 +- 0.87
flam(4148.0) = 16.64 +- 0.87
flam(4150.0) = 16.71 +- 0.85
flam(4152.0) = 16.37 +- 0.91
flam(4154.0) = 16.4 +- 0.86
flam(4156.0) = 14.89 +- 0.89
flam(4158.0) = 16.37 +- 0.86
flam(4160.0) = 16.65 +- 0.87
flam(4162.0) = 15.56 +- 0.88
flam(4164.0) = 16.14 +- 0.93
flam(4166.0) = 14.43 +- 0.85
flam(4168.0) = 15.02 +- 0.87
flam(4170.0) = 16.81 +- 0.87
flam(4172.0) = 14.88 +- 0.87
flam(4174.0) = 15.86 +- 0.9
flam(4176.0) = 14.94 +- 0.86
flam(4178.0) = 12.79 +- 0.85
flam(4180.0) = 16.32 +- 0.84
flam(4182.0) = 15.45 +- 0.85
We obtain 3.0 angstrom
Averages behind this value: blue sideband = 15.6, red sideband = 15.8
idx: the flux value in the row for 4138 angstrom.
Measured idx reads 16.93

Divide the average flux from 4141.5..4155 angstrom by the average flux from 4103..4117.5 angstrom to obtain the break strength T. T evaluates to 1.19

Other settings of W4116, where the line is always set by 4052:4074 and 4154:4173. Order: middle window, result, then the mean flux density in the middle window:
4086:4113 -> 2.2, 14.2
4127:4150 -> 0.0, 15.6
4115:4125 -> 0.2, 15.2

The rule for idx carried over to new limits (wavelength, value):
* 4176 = 14.94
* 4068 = 15.13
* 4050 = 17.51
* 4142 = 14.87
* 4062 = 16.15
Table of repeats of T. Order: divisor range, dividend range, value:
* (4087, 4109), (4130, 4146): 1.09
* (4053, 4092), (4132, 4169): 1.02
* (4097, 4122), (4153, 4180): 1.09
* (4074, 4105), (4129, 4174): 1.03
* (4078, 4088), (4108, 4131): 0.93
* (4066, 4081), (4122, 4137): 0.95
